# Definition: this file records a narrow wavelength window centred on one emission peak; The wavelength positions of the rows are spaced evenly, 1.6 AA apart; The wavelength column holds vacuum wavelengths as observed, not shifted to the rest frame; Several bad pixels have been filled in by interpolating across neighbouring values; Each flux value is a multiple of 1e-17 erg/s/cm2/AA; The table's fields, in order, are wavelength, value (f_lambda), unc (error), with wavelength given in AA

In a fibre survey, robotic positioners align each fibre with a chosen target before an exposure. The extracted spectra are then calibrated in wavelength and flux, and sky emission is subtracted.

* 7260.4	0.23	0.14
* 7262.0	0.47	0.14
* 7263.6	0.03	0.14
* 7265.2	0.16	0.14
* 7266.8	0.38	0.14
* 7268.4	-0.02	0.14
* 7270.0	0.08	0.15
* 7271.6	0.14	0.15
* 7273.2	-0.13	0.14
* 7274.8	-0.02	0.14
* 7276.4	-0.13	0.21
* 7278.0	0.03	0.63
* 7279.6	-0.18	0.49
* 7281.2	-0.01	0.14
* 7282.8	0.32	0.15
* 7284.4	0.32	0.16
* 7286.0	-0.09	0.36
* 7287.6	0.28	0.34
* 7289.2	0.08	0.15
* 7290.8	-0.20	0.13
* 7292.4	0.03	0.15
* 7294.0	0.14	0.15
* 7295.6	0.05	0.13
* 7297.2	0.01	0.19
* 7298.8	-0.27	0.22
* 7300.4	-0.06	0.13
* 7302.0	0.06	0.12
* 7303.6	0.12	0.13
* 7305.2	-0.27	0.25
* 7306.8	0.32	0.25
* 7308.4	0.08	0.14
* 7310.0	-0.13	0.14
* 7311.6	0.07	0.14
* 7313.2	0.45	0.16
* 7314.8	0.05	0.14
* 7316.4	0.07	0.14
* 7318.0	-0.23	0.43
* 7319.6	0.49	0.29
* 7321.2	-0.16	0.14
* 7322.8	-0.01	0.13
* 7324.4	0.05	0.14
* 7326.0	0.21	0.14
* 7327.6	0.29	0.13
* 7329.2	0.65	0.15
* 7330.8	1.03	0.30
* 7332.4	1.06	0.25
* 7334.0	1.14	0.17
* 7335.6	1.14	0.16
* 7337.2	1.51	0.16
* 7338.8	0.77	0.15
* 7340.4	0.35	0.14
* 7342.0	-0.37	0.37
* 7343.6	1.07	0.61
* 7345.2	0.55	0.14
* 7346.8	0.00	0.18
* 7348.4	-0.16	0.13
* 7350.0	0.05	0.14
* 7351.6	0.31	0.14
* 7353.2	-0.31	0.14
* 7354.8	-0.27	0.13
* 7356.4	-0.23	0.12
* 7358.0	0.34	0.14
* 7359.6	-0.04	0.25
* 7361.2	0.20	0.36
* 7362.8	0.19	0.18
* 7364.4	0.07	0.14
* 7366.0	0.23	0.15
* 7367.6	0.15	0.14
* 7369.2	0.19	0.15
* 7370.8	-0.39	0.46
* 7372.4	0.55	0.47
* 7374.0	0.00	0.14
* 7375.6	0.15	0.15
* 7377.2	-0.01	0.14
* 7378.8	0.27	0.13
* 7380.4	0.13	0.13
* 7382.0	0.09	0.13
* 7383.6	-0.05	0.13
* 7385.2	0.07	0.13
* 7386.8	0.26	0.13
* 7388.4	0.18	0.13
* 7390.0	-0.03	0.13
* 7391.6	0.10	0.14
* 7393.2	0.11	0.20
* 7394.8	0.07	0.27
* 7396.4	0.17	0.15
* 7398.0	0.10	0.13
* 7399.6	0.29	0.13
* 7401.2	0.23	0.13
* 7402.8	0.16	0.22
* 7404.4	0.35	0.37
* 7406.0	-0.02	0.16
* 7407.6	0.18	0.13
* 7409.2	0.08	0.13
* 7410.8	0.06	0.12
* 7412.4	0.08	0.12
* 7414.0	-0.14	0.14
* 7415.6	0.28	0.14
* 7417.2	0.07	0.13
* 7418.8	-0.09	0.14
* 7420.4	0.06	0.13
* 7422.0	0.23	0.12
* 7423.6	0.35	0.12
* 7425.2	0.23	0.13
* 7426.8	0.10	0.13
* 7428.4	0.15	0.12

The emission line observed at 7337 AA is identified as [O II]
